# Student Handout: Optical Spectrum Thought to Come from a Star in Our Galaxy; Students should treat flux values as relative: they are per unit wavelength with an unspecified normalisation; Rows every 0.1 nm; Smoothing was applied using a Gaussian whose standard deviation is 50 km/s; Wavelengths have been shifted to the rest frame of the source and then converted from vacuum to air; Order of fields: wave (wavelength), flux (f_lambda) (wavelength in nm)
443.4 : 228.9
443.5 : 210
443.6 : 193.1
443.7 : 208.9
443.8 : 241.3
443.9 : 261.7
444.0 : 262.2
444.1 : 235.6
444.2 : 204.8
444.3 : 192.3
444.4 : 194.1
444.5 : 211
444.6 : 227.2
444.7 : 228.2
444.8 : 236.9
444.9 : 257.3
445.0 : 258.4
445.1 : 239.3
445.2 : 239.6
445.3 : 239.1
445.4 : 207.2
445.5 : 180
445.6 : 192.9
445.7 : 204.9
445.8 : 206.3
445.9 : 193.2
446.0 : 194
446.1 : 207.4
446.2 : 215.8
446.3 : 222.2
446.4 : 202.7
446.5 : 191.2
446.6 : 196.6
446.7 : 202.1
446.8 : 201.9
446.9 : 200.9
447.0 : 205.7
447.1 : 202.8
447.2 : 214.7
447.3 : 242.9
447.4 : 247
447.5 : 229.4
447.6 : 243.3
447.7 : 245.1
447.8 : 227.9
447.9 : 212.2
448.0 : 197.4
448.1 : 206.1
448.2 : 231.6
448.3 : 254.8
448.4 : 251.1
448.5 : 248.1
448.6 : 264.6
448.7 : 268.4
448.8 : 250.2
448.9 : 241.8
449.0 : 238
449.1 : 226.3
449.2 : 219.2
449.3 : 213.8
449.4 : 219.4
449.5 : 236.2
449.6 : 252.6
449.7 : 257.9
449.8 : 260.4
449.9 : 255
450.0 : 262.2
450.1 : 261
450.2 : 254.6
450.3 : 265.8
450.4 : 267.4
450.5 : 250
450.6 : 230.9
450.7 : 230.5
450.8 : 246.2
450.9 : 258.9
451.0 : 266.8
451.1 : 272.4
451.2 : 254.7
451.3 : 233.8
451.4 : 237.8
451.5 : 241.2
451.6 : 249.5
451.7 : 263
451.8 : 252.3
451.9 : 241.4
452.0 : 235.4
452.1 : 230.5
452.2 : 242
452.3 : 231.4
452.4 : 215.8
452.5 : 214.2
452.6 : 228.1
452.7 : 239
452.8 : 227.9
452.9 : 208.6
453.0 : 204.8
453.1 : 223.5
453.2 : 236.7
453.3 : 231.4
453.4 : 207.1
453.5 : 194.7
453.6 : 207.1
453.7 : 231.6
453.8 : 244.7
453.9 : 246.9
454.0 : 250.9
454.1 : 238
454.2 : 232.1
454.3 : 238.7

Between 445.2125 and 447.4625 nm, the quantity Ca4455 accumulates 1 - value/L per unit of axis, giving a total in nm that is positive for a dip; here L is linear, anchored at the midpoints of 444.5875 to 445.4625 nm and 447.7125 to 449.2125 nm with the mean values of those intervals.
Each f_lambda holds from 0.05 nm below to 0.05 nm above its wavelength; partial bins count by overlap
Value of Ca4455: 0.27 nm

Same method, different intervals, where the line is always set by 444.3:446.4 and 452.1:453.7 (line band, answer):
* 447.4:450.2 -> -0.27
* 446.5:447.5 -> 0.02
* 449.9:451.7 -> -0.26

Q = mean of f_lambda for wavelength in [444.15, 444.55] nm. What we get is 201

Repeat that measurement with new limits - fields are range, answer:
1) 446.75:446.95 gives 201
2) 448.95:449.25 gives 228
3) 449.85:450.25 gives 258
